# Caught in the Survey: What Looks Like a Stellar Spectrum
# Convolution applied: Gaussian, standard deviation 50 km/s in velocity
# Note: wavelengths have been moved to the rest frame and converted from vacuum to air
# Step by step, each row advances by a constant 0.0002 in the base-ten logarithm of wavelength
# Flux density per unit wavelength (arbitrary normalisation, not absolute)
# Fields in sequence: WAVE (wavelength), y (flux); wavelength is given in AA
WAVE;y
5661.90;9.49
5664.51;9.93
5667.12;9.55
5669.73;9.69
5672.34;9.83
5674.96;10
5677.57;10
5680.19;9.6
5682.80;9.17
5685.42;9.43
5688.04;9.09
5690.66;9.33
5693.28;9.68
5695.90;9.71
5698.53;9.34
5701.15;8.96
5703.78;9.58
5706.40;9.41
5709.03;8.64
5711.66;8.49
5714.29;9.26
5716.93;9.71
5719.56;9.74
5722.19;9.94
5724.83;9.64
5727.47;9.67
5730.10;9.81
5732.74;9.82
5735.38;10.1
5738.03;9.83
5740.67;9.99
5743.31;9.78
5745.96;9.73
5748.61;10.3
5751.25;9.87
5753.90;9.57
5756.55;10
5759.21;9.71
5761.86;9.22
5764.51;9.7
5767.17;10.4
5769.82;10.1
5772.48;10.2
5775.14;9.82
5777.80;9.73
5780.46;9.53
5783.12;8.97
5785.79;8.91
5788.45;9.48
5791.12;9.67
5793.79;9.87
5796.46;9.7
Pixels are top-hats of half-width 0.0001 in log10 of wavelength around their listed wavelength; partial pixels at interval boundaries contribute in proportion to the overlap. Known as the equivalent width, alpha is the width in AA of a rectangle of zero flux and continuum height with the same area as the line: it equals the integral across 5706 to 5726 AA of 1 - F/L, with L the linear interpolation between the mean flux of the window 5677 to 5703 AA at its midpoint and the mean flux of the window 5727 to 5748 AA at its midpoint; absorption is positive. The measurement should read 0.6 AA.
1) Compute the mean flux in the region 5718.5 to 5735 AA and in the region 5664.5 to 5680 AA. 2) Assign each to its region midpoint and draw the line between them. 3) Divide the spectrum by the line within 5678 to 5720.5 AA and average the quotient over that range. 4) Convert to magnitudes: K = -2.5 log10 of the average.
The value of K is 0.05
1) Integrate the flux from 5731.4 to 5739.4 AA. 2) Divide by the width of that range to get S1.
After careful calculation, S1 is 9.91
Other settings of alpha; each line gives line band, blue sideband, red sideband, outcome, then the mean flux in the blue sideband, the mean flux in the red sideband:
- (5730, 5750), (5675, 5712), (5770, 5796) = -0.9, 9.36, 9.6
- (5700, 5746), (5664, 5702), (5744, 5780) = 0.7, 9.55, 9.86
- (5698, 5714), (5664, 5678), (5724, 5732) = 1.1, 9.82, 9.72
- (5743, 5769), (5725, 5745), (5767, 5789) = -0.2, 9.84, 9.65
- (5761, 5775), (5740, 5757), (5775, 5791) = -0.5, 9.88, 9.4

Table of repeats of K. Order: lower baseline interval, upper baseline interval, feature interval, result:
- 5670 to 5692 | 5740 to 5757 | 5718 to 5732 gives 0.001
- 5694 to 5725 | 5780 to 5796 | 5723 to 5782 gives -0.051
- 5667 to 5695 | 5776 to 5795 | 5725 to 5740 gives -0.036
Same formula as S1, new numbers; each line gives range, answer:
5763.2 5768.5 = 10.1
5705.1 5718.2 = 9.09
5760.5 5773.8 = 9.93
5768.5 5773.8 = 10.1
